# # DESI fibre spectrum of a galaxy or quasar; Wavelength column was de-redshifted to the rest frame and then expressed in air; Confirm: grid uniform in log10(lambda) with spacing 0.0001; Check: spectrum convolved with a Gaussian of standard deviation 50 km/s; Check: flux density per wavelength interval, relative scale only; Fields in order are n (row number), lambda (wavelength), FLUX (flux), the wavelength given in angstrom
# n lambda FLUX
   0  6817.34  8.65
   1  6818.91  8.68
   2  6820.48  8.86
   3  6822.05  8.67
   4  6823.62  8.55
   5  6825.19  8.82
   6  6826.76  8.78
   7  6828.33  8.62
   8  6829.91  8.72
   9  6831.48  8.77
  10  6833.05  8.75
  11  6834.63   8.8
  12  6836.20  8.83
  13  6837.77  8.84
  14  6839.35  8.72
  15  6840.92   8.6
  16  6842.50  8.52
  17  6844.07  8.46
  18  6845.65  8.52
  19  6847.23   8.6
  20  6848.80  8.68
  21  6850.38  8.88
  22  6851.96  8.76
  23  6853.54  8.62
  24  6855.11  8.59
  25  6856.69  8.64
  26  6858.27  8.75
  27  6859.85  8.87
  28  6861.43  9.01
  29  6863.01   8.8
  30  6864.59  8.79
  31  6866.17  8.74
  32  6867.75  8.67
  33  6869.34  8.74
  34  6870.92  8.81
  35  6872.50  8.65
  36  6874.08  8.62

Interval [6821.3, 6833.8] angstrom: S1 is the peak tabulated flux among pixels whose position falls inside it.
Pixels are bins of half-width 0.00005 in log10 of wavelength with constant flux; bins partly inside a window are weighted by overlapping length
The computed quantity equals 8.82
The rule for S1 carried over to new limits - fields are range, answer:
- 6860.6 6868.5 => 9.01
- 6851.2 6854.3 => 8.76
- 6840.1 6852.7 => 8.88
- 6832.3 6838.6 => 8.84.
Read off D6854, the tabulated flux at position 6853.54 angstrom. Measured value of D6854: 8.62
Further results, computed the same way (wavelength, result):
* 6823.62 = 8.55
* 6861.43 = 9.01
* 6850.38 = 8.88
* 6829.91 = 8.72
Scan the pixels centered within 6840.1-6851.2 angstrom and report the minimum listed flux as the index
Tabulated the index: 8.46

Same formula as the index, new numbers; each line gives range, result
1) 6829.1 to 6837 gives 8.72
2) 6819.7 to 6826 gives 8.55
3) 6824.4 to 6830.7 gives 8.62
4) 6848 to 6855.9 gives 8.59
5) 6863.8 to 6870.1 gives 8.67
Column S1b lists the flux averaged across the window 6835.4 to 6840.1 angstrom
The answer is 8.8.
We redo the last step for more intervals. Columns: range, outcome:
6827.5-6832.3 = 8.71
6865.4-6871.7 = 8.73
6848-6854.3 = 8.73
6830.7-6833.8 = 8.77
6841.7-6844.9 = 8.48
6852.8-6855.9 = 8.63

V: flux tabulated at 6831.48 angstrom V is 8.77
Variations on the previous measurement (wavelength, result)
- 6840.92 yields 8.6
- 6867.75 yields 8.67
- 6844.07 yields 8.46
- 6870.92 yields 8.81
